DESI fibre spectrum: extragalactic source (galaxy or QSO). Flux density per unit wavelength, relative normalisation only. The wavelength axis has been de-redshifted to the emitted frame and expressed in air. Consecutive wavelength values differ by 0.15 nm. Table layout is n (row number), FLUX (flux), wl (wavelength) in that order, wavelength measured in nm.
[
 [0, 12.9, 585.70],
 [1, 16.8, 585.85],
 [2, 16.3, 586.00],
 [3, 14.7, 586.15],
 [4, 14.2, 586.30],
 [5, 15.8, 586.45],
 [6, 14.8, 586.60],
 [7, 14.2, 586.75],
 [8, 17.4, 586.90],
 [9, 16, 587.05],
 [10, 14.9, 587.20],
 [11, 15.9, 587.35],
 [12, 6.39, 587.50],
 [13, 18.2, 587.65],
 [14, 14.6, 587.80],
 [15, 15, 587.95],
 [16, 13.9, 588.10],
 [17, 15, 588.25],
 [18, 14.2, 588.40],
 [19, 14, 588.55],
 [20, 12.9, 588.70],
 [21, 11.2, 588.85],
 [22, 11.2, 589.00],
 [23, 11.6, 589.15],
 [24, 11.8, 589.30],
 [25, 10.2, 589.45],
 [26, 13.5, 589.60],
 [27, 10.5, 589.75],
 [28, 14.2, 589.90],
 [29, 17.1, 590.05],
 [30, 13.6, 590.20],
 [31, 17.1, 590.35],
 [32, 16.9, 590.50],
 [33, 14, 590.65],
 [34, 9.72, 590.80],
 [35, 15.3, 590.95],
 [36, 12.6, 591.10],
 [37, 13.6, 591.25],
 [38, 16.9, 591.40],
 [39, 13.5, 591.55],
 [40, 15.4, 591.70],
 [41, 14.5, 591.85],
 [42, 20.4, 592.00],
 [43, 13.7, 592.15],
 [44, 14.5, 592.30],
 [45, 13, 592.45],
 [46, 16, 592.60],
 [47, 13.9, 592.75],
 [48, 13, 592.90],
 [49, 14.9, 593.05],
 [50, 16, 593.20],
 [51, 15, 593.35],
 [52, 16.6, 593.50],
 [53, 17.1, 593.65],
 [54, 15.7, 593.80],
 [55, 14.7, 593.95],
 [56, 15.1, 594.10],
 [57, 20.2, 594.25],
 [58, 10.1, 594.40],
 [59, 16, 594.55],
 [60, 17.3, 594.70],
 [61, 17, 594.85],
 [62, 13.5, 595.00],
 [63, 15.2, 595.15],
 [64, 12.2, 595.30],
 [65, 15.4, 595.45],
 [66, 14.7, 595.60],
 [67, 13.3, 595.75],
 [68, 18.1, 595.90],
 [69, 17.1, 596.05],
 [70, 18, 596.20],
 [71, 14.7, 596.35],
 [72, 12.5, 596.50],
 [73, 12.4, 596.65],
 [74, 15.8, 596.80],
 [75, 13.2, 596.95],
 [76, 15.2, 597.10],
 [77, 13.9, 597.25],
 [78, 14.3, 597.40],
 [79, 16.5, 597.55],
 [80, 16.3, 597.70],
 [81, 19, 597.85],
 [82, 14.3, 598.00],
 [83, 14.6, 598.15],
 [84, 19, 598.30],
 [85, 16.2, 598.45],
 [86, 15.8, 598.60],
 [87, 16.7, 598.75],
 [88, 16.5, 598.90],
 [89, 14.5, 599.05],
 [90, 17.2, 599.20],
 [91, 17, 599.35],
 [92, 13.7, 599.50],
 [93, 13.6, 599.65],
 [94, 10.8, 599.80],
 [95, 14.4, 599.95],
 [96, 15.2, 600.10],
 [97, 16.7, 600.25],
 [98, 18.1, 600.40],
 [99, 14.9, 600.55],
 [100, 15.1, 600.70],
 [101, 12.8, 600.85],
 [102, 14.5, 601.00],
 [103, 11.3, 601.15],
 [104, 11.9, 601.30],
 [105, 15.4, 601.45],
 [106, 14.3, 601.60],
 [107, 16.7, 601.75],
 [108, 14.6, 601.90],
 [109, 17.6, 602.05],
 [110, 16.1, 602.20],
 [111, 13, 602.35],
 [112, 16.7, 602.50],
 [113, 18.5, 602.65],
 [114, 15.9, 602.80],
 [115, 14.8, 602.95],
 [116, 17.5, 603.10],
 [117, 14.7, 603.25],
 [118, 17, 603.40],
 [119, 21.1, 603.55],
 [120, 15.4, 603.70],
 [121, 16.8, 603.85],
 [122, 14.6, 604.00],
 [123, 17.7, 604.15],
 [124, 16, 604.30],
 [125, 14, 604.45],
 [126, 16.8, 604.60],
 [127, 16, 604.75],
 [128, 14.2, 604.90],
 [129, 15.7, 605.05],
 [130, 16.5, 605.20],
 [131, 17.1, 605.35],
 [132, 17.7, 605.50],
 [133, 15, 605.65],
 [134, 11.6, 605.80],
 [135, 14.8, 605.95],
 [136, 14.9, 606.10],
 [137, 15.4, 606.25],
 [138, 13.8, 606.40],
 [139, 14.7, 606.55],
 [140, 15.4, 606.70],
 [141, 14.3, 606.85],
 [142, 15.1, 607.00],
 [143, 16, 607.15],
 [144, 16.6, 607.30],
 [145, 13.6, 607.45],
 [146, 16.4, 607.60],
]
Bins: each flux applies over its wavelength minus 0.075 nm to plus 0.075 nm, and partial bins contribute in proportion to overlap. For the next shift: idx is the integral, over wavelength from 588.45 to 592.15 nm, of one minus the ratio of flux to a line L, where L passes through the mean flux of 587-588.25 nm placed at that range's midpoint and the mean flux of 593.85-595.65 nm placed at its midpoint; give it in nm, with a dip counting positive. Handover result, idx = 0.21 nm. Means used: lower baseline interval 14.4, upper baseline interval 15.1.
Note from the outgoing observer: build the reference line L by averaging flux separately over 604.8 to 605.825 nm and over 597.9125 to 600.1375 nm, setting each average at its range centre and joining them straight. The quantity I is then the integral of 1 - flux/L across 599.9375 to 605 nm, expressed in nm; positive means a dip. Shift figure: -0.045 nm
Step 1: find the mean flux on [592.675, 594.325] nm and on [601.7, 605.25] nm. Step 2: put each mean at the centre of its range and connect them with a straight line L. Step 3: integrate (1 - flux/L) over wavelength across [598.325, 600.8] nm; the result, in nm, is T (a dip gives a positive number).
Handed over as 0.08 nm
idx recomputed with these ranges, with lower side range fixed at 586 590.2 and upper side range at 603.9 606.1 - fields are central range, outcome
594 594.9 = -0.09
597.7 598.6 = -0.10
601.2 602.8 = -0.02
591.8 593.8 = -0.14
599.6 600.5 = 0.01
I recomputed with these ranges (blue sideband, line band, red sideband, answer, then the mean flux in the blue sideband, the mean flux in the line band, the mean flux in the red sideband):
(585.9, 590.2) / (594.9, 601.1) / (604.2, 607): -0.218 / 13.9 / 15.2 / 15.2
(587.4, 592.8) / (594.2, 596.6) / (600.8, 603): -0.145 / 13.9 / 15.3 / 15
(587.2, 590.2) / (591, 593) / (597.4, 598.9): -0.048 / 13.3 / 14.7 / 16.4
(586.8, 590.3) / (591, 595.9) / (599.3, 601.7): -0.401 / 13.7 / 15.1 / 14.4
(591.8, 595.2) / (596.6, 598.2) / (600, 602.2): 0.007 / 15.4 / 15.1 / 15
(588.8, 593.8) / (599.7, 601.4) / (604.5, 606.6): 0.086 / 14.2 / 14.2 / 15.3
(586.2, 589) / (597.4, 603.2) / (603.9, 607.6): -0.163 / 14.3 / 15.4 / 15.3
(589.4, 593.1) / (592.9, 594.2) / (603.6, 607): -0.094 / 14.3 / 15.6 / 15.4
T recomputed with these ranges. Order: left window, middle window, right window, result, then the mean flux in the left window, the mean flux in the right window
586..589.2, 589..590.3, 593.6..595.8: 0.15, 14.2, 15.2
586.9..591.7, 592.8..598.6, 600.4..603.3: -0.35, 13.8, 15.1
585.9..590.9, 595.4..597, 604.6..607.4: -0.05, 14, 15.3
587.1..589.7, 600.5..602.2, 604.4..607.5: 0.02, 13.2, 15.2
